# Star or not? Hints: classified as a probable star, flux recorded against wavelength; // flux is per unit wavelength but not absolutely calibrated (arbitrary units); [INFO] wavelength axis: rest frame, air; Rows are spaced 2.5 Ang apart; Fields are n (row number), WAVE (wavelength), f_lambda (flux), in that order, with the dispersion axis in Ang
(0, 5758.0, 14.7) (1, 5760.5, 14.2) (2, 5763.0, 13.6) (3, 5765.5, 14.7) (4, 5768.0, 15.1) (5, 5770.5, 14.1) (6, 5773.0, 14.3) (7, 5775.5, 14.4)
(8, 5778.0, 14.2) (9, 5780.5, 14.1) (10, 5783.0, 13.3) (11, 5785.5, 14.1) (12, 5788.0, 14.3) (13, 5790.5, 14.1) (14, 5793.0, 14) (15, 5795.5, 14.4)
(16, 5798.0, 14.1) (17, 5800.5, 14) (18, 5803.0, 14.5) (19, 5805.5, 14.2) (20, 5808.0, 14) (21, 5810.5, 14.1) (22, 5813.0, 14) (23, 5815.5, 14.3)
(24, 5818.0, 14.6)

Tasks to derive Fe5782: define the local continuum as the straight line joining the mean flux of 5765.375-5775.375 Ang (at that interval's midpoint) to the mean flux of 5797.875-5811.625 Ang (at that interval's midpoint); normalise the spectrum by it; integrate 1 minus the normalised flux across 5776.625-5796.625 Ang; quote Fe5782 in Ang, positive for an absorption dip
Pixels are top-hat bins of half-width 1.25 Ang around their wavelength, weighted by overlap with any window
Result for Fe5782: 0.4 Ang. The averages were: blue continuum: 14.5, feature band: 14.1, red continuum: 14.2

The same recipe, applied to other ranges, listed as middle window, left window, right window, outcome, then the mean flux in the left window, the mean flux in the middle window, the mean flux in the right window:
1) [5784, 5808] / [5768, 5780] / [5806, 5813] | -0.02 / 14.3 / 14.2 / 14.1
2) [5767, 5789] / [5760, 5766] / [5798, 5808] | -0.11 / 14.1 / 14.2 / 14.2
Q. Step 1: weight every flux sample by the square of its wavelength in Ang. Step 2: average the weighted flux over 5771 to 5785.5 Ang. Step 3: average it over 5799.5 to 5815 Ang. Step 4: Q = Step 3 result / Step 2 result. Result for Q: 1.02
